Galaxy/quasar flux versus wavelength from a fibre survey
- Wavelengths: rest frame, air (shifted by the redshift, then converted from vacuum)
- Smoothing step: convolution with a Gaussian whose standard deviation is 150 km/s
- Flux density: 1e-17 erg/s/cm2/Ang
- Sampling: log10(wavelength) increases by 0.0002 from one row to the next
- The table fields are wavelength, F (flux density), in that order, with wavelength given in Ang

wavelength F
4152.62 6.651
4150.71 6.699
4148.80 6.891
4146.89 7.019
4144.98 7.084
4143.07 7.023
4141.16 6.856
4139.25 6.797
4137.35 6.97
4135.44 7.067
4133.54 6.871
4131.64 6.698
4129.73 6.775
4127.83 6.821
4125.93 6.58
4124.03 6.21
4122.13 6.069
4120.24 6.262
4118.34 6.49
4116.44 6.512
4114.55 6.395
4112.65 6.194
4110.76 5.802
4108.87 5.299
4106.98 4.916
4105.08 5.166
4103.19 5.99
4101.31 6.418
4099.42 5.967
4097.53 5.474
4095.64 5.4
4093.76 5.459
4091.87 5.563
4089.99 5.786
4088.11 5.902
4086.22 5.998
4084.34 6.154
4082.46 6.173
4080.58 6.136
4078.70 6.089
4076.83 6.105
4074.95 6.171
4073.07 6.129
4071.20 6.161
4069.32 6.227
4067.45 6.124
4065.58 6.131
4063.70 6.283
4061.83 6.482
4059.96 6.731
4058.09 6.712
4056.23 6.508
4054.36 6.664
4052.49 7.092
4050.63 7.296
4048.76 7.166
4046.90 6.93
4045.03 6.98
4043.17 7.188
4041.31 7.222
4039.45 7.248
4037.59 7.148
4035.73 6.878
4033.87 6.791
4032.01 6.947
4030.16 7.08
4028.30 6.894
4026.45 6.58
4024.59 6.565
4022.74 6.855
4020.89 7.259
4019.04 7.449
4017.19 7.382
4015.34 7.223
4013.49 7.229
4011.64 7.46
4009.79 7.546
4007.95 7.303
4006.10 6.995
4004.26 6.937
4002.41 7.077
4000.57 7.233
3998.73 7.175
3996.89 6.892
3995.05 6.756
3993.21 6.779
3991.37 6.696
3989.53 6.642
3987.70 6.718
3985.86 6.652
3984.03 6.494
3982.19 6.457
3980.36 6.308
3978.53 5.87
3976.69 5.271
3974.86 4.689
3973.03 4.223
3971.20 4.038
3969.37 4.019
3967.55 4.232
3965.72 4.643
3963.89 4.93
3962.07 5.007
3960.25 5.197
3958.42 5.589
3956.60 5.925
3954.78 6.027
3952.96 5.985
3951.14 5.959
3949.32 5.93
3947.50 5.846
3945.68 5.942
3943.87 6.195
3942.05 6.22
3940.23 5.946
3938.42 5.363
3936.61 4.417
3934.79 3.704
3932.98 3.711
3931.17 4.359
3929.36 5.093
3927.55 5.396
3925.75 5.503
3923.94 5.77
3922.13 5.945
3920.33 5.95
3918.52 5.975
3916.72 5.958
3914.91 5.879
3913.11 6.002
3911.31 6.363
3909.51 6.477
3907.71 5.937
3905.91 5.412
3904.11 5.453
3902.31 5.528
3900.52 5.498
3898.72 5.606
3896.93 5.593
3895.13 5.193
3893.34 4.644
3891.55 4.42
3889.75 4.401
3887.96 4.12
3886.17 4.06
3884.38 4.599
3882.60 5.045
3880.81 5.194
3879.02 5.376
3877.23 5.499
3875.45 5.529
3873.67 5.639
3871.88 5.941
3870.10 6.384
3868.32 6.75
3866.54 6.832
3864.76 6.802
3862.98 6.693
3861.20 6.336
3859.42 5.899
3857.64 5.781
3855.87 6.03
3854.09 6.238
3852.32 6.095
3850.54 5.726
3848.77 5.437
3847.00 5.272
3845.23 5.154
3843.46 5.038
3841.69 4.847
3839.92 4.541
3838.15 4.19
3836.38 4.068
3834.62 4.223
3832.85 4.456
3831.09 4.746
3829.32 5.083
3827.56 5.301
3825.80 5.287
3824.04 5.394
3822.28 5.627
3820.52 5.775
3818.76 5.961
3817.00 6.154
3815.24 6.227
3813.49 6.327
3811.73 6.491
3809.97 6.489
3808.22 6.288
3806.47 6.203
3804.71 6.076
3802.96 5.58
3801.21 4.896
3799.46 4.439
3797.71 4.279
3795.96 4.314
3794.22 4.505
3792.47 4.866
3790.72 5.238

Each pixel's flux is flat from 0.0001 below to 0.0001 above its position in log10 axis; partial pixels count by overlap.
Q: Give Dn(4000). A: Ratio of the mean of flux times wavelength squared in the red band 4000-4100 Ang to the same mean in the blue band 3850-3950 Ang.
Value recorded 1.28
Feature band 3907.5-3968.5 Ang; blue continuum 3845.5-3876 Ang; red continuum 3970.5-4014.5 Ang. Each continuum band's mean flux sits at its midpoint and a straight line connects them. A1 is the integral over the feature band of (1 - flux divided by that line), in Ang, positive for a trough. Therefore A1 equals 7.8 Ang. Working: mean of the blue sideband 6.07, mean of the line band 5.5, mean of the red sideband 6.49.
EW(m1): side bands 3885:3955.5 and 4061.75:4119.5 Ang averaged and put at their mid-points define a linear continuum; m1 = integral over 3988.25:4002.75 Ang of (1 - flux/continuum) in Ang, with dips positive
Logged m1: -3.2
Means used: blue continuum 5.43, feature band 6.9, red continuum 5.96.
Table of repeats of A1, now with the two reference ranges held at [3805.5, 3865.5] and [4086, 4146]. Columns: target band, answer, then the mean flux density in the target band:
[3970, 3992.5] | 0.4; 5.82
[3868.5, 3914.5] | 2.7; 5.38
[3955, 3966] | 1.1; 5.3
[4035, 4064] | -4.1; 6.92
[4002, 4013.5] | -2.4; 7.22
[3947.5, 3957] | -0.2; 5.96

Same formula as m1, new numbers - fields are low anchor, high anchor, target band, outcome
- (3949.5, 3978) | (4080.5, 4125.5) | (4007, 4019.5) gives -4.6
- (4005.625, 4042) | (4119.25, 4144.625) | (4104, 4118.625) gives 2.1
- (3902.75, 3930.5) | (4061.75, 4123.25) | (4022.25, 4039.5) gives -2.8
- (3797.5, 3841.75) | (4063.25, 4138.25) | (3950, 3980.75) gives 3.2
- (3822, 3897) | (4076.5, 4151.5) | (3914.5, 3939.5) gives 1.6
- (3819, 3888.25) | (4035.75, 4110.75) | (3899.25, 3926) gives -0.9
